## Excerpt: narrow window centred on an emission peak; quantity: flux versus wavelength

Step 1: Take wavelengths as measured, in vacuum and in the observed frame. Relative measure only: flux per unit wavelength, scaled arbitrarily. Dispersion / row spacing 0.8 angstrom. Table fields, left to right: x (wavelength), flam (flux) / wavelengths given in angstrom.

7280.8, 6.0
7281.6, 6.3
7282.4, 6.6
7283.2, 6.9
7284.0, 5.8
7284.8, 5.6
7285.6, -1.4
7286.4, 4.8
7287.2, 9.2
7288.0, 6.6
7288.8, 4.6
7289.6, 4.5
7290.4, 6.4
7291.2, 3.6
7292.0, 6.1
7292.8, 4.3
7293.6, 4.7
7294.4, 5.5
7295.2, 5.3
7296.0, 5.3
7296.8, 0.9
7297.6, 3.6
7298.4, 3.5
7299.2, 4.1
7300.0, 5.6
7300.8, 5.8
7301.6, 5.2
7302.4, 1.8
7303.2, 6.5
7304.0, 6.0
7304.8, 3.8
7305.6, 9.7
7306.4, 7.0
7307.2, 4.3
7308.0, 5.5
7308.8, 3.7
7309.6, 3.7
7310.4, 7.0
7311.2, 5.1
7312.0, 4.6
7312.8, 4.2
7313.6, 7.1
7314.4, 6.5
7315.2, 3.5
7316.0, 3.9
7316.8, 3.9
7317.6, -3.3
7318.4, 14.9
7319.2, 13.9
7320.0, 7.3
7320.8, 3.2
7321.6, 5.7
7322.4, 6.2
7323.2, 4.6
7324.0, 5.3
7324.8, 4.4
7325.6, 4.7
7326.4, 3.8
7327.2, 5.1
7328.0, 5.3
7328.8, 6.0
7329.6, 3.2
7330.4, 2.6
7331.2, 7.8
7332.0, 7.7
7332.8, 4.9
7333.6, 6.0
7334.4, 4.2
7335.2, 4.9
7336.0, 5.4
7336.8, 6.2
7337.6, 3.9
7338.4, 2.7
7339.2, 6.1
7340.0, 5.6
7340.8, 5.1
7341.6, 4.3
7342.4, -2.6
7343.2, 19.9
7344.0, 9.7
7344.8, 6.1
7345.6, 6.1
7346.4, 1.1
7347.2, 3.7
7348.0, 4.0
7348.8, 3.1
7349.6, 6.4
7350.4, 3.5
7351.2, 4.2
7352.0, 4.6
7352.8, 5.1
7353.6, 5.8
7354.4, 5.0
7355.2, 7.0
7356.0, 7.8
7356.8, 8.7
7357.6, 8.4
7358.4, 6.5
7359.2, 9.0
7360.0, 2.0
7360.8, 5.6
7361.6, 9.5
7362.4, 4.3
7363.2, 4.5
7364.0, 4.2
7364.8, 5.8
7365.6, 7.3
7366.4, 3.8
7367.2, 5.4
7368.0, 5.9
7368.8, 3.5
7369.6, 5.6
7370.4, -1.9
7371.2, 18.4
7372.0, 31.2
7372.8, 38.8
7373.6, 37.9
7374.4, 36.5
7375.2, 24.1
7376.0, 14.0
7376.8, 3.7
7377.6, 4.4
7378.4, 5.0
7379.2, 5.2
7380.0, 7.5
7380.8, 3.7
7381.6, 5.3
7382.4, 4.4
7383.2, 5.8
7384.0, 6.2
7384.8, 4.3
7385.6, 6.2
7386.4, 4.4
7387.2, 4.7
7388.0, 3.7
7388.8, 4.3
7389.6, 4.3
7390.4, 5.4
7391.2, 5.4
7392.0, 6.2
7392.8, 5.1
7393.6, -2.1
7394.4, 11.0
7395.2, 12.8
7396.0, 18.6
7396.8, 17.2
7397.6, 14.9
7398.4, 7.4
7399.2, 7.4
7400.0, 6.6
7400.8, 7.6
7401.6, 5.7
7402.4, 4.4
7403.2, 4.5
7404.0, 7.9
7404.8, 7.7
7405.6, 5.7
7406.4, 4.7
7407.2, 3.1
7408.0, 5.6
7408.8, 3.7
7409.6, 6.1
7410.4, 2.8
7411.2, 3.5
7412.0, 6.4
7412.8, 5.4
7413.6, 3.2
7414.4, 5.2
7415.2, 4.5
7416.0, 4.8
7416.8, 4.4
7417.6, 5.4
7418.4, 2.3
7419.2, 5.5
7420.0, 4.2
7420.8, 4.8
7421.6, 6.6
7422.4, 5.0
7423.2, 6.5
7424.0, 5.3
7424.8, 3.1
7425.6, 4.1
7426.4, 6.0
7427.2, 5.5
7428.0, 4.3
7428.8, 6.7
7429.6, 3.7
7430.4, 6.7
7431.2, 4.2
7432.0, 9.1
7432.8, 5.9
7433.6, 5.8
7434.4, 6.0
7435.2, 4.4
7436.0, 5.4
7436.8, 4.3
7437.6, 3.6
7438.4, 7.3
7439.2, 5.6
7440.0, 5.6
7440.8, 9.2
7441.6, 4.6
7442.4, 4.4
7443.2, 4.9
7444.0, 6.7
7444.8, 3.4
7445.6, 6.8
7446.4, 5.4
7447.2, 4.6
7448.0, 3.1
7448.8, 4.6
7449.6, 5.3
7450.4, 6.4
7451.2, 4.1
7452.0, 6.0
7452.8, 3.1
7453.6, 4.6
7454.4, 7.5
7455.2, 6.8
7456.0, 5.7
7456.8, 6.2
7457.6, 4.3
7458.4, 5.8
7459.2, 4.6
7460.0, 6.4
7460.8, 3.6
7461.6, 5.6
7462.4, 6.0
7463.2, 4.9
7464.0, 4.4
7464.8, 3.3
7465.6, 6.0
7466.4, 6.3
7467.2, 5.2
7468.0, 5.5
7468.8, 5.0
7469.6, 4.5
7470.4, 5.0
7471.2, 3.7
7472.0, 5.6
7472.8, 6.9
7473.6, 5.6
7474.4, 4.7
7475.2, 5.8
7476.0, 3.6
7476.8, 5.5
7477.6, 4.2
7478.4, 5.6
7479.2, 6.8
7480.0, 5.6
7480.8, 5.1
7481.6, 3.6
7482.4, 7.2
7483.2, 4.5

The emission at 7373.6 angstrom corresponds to Halpha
